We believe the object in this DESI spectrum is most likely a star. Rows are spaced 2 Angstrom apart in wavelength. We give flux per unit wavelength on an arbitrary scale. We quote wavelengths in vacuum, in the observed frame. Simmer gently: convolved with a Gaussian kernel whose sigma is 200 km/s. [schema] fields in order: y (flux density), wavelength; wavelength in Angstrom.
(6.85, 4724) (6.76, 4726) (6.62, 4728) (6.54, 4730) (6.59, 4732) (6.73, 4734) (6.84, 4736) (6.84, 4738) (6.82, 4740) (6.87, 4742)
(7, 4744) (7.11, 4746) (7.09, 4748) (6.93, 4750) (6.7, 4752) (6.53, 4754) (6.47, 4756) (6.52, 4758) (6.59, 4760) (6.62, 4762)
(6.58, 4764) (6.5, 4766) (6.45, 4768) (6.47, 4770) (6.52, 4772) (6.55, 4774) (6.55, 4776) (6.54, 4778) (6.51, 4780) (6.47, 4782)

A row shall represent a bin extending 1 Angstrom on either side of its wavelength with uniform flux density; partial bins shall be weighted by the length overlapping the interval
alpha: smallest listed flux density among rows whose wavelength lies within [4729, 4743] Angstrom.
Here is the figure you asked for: 6.54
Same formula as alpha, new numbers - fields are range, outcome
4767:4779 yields 6.45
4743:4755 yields 6.53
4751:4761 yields 6.47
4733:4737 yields 6.73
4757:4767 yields 6.5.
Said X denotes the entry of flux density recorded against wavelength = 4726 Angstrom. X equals 6.76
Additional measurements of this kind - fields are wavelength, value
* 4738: 6.84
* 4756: 6.47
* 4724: 6.85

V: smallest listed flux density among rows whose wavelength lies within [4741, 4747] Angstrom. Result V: 6.87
